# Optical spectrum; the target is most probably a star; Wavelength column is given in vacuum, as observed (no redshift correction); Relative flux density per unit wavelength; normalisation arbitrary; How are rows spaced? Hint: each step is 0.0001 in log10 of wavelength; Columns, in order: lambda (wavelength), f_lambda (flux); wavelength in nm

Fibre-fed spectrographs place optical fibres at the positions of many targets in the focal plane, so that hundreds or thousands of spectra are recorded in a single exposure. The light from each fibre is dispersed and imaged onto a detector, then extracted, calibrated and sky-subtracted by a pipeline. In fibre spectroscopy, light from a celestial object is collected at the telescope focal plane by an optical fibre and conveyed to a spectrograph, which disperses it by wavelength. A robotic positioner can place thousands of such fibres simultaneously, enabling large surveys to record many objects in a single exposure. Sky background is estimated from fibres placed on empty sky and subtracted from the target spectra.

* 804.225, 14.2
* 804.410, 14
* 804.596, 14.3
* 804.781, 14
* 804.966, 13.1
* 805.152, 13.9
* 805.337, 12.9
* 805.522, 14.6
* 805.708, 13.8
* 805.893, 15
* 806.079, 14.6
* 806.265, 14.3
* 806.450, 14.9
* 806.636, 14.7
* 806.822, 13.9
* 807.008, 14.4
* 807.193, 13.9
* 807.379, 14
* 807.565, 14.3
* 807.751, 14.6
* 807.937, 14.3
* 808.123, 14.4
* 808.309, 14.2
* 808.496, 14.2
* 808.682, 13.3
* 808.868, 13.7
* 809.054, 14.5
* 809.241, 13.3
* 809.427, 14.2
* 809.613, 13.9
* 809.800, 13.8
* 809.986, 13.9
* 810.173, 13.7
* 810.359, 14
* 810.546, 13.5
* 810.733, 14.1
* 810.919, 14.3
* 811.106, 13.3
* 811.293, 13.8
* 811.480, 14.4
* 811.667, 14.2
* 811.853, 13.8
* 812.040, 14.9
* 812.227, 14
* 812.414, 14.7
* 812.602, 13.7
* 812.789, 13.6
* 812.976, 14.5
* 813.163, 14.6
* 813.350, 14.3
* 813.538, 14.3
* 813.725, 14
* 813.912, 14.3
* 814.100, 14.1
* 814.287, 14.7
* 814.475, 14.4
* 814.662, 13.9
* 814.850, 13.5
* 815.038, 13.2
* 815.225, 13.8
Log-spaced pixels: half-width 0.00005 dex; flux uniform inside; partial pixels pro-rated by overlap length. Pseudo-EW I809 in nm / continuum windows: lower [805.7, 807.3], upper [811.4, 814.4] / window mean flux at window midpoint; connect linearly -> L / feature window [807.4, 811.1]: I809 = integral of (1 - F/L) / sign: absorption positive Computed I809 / 0.09 nm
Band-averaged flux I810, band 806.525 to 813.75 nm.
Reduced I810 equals 14.1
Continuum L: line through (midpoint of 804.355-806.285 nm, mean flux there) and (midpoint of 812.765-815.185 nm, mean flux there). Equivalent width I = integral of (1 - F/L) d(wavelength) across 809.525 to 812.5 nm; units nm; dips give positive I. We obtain 0.02 nm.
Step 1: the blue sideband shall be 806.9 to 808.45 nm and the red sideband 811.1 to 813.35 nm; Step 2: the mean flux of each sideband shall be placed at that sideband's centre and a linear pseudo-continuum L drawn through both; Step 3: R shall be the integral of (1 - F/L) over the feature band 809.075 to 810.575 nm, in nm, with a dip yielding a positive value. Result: 0.04 nm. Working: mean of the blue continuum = 14.3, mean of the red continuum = 14.2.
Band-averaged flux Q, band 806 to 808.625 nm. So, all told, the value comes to 14.3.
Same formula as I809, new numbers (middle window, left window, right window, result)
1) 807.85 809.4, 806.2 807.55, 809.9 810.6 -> 0.00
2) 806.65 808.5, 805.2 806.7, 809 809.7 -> -0.01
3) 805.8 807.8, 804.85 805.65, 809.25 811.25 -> -0.10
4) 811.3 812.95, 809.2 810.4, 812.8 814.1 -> 0.00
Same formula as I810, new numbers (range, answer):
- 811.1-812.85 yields 14.1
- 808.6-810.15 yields 13.8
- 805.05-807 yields 14.3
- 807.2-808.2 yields 14.3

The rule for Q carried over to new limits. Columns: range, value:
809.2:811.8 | 13.9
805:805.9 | 13.9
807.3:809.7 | 14.1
